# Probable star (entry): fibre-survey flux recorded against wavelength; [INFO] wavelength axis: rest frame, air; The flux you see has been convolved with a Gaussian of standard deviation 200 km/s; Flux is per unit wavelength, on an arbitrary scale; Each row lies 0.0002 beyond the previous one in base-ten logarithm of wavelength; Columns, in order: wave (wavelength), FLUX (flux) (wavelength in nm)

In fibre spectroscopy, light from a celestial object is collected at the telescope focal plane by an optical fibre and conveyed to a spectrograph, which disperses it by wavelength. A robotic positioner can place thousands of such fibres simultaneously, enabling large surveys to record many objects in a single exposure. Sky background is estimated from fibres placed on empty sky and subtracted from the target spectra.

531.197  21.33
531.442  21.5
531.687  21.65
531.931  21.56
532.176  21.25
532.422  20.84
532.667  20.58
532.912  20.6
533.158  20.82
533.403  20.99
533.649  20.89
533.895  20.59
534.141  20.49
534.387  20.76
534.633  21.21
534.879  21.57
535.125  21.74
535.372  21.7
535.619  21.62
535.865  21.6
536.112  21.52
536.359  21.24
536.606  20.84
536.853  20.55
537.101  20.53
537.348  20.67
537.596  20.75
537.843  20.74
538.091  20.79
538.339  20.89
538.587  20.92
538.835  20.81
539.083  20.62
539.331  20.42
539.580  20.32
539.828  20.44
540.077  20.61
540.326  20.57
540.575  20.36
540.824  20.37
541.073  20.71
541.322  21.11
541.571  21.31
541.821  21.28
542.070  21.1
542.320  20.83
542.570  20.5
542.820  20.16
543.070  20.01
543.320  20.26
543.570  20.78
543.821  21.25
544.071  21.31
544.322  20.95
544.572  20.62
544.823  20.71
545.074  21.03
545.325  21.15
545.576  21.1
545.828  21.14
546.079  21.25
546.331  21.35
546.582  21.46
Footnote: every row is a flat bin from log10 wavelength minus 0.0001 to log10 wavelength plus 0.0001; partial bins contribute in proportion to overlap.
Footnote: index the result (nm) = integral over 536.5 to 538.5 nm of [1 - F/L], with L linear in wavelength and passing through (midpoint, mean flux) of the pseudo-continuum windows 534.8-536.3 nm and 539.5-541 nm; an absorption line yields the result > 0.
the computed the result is 0.039 nm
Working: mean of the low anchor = 21.6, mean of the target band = 20.7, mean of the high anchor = 20.5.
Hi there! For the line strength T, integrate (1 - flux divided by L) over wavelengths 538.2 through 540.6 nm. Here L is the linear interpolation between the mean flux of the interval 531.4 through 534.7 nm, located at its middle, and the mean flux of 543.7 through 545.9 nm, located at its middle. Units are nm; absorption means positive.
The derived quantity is 0.04 nm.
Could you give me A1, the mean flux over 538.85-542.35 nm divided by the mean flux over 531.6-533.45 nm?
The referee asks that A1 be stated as 0.99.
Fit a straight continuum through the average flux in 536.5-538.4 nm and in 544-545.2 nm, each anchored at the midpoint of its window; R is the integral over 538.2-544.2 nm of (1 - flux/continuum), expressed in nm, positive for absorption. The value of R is 0.03 nm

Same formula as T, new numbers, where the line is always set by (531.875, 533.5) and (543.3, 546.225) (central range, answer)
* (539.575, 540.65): 0.025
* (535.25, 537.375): -0.022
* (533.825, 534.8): 0.006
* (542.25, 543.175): 0.027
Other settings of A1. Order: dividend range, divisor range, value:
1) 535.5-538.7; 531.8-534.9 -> 1.00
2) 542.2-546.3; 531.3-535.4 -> 0.99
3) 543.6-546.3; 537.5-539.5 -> 1.02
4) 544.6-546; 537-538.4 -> 1.01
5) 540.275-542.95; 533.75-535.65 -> 0.98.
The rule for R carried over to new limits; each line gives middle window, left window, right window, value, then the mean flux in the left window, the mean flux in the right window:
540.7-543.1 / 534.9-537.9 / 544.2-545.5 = 0.026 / 21.1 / 20.9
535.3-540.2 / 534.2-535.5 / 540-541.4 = 0.027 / 21.4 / 20.6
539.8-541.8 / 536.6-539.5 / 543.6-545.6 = 0.009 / 20.7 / 21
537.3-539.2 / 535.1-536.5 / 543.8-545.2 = 0.054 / 21.5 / 21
